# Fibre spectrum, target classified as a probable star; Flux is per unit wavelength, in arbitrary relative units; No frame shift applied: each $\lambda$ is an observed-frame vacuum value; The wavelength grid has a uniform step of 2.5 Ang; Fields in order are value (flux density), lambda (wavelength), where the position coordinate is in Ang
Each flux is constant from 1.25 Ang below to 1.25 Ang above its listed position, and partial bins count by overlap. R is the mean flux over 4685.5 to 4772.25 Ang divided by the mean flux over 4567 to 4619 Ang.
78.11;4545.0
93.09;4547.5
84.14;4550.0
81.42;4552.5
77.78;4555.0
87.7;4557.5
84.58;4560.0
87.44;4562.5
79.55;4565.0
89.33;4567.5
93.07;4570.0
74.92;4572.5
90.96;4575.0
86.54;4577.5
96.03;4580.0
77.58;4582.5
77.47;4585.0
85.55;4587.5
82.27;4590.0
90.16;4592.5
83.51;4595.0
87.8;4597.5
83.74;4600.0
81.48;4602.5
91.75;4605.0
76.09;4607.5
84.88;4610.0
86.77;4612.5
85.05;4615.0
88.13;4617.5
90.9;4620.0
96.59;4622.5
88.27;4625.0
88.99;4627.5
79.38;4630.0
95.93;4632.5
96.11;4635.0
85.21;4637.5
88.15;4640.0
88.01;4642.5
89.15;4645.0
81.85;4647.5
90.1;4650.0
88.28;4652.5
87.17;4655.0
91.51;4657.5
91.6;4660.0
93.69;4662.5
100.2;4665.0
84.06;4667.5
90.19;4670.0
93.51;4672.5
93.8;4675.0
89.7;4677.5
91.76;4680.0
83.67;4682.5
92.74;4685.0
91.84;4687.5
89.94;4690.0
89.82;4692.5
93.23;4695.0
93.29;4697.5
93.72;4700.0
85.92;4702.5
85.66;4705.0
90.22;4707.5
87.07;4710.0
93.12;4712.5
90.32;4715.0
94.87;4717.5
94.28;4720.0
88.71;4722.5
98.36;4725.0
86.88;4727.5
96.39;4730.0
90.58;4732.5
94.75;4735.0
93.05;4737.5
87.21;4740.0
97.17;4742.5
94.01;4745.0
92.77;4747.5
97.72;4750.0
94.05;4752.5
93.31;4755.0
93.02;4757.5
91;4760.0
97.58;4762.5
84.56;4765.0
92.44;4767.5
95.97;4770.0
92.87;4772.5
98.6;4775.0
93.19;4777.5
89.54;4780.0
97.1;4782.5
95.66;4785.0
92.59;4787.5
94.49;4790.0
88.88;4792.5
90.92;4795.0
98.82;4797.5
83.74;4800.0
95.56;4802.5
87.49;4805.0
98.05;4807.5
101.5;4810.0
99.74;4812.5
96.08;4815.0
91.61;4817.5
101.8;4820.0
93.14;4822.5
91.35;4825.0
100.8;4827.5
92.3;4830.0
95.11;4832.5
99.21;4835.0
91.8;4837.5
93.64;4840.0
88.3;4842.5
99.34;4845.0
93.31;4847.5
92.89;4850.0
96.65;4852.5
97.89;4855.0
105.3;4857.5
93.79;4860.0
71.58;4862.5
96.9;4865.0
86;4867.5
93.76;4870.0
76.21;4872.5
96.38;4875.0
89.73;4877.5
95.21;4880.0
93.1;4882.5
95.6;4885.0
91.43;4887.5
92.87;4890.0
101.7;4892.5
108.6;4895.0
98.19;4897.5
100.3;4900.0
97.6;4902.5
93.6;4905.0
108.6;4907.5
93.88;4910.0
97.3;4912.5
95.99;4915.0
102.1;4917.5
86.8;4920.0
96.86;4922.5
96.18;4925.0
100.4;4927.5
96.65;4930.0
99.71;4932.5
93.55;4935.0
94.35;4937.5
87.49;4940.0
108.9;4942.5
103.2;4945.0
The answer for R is 1.08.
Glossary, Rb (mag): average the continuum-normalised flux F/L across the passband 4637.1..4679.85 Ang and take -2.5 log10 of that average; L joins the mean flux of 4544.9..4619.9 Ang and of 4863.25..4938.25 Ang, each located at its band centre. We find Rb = -0.03 mag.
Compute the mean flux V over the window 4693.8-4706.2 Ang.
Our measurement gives 90.4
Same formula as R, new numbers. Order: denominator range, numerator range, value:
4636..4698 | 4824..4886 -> 1.03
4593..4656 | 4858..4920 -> 1.08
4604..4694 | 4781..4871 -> 1.05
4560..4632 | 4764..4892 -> 1.09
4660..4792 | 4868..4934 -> 1.04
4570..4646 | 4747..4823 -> 1.08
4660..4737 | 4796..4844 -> 1.04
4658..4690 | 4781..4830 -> 1.04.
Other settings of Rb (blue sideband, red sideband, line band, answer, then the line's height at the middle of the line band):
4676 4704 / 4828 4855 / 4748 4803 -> 0.00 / 92.8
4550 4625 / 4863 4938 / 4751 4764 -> -0.03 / 90.9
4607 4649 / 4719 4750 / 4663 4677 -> -0.03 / 89.9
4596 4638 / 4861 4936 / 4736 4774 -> -0.02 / 91.1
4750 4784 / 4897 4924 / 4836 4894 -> 0.04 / 96.1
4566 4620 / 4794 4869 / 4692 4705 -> -0.02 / 89.3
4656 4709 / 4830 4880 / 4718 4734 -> -0.02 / 91.3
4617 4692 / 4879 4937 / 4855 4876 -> 0.07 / 96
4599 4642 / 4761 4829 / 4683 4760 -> -0.01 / 91.4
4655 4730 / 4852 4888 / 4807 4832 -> -0.06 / 91.7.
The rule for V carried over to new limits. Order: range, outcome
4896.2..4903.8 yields 98.7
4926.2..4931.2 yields 98.5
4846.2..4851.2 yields 93.2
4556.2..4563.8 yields 86.5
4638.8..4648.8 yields 86.8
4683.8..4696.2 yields 91.5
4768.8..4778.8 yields 95.1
